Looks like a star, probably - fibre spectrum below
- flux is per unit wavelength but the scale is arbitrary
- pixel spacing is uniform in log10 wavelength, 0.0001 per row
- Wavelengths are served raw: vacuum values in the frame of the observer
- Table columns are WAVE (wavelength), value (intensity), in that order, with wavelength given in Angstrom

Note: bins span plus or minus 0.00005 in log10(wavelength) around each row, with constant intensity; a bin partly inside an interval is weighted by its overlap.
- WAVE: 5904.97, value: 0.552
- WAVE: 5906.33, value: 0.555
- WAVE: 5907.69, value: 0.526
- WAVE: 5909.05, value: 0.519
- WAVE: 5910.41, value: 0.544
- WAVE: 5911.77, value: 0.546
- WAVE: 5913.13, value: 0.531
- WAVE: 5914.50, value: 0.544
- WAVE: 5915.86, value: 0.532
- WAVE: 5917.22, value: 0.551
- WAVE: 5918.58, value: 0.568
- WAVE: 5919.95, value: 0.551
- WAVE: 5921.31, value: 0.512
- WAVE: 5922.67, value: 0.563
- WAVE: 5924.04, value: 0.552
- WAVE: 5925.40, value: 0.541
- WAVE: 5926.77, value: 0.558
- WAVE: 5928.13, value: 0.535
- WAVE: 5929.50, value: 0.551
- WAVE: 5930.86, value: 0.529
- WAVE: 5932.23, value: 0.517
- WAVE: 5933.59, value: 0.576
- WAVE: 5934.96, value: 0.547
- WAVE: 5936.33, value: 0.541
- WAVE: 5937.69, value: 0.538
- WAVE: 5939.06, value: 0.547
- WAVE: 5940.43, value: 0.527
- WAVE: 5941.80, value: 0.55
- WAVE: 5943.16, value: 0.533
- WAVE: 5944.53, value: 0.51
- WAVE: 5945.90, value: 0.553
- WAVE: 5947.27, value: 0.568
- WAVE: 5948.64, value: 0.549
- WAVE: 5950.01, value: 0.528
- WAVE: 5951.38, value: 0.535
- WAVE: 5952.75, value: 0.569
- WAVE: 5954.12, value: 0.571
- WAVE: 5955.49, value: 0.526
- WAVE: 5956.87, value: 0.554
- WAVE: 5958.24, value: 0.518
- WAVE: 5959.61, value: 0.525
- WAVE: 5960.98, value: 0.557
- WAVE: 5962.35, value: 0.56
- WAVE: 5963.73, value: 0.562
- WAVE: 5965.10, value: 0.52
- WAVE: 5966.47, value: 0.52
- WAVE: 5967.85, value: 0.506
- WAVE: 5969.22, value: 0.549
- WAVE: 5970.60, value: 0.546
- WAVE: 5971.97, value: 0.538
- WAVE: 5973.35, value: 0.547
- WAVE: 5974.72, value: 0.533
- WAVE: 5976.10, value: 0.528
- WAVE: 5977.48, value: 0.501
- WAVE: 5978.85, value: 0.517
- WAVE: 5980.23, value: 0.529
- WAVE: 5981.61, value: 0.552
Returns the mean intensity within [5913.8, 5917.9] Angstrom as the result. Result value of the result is 0.542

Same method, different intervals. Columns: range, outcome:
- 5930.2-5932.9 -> 0.522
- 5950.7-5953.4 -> 0.552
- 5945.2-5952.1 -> 0.547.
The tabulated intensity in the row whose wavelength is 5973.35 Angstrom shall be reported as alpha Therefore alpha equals 0.547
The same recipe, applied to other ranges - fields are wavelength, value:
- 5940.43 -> 0.527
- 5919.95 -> 0.551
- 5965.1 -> 0.52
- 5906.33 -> 0.555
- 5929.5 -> 0.551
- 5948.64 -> 0.549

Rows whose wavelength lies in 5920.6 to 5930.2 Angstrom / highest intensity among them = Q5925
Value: 0.563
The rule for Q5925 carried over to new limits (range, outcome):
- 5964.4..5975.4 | 0.549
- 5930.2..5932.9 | 0.529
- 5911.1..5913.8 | 0.546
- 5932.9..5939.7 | 0.576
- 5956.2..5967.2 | 0.562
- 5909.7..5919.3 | 0.568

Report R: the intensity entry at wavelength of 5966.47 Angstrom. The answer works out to 0.52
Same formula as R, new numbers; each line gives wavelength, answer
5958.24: 0.518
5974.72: 0.533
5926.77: 0.558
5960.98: 0.557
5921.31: 0.512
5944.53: 0.51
